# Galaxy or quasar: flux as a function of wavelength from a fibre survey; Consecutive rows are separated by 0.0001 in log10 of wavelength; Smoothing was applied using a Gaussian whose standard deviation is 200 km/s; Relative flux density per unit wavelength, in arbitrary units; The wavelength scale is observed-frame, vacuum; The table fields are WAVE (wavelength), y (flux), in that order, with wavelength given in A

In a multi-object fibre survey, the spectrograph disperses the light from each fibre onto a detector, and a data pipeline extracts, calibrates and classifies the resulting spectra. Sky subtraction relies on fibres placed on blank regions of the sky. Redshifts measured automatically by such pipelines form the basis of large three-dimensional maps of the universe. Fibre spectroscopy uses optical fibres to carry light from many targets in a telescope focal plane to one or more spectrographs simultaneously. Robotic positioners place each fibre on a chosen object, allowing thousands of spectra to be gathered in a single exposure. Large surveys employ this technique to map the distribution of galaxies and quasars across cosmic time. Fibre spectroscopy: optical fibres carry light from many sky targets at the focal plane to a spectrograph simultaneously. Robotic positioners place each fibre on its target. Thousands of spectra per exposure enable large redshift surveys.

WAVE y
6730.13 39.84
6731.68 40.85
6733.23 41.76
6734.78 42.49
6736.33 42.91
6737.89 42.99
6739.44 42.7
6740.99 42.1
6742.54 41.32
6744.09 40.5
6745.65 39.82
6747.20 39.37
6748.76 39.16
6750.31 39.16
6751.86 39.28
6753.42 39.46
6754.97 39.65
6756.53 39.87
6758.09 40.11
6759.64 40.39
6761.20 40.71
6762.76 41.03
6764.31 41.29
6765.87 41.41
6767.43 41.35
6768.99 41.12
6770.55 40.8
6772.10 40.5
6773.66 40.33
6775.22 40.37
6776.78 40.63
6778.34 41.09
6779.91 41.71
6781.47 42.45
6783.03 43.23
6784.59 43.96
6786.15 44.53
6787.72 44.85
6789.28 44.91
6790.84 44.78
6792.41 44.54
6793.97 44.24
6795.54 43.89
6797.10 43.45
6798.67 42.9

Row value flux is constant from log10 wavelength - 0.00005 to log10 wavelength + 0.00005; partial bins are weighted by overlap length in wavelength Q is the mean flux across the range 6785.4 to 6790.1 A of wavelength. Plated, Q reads 44.8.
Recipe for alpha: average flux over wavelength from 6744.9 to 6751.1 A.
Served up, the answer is 39.4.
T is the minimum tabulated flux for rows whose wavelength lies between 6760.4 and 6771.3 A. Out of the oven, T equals 40.71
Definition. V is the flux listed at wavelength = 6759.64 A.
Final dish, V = 40.39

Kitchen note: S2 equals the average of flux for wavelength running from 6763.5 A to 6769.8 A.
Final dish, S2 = 41.3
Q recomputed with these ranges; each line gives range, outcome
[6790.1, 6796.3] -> 44.3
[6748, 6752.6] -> 39.3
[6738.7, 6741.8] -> 42.4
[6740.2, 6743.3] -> 41.8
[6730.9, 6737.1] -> 42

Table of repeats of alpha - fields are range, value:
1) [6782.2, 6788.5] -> 44.1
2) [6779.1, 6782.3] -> 42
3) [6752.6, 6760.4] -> 39.9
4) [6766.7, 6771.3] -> 41.1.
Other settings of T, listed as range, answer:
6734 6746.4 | 39.82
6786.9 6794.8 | 44.24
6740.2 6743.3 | 41.32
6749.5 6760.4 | 39.16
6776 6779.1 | 40.63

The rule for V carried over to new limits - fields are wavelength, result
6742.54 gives 41.32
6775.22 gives 40.37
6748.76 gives 39.16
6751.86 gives 39.28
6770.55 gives 40.8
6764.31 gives 41.29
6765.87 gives 41.41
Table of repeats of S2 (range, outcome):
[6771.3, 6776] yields 40.5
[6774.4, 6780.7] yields 40.9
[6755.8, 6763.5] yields 40.4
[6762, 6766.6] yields 41.3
